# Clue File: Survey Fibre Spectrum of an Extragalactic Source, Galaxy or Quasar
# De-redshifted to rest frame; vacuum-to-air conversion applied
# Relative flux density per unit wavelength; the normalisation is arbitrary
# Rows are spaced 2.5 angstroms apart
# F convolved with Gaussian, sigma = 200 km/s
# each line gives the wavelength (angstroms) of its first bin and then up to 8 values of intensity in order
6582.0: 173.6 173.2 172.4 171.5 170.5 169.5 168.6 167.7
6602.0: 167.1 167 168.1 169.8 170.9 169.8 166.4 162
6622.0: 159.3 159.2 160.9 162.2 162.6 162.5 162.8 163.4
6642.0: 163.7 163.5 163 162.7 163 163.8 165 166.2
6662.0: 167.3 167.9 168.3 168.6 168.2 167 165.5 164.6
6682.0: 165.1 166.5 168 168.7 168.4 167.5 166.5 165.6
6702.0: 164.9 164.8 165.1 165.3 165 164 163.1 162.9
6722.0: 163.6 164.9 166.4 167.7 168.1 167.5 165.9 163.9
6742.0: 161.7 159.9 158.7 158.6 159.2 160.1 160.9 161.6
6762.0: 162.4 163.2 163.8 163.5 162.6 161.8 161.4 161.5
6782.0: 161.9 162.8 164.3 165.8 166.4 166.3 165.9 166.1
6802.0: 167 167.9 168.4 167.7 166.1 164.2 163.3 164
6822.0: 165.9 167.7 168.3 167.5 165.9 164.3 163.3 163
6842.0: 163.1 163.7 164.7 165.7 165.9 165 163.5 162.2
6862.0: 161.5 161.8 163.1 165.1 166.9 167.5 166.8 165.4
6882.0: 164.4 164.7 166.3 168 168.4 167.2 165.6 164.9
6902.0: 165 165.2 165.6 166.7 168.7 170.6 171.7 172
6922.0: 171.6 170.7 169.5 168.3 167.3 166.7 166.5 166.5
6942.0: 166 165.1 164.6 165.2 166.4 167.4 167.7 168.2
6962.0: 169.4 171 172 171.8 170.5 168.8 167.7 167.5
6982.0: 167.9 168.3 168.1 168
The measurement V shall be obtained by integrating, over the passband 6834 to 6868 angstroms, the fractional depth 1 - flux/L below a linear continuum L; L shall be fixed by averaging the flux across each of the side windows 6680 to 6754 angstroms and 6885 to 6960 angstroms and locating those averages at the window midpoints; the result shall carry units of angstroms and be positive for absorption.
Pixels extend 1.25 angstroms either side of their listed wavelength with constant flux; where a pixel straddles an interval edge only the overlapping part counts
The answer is 0.6 angstroms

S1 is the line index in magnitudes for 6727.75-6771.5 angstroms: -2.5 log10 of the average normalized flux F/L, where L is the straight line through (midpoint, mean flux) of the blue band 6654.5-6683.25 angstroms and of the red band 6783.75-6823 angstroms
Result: 0.02 mag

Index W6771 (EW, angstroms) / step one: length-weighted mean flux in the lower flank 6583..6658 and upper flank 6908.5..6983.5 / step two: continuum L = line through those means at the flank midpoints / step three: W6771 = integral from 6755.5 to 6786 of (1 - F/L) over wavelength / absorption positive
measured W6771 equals 0.9 angstroms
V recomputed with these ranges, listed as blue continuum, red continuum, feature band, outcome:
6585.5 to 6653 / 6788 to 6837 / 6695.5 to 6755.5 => 0.7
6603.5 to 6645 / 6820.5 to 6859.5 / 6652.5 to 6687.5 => -0.4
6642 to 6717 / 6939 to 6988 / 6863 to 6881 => 0.2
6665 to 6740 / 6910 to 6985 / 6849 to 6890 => 0.7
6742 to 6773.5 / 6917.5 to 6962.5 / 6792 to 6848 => -0.8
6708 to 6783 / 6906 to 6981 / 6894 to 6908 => 0.1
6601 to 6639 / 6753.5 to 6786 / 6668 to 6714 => -0.8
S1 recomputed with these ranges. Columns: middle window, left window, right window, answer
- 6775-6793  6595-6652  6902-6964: 0.020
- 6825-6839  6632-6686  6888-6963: 0.006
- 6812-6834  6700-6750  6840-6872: -0.012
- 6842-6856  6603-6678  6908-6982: 0.017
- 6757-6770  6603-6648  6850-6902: 0.014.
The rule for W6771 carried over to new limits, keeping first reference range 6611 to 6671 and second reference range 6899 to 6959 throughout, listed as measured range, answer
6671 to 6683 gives -0.1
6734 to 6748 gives 0.2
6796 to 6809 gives -0.1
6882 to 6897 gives 0.0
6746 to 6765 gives 0.6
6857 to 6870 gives 0.3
